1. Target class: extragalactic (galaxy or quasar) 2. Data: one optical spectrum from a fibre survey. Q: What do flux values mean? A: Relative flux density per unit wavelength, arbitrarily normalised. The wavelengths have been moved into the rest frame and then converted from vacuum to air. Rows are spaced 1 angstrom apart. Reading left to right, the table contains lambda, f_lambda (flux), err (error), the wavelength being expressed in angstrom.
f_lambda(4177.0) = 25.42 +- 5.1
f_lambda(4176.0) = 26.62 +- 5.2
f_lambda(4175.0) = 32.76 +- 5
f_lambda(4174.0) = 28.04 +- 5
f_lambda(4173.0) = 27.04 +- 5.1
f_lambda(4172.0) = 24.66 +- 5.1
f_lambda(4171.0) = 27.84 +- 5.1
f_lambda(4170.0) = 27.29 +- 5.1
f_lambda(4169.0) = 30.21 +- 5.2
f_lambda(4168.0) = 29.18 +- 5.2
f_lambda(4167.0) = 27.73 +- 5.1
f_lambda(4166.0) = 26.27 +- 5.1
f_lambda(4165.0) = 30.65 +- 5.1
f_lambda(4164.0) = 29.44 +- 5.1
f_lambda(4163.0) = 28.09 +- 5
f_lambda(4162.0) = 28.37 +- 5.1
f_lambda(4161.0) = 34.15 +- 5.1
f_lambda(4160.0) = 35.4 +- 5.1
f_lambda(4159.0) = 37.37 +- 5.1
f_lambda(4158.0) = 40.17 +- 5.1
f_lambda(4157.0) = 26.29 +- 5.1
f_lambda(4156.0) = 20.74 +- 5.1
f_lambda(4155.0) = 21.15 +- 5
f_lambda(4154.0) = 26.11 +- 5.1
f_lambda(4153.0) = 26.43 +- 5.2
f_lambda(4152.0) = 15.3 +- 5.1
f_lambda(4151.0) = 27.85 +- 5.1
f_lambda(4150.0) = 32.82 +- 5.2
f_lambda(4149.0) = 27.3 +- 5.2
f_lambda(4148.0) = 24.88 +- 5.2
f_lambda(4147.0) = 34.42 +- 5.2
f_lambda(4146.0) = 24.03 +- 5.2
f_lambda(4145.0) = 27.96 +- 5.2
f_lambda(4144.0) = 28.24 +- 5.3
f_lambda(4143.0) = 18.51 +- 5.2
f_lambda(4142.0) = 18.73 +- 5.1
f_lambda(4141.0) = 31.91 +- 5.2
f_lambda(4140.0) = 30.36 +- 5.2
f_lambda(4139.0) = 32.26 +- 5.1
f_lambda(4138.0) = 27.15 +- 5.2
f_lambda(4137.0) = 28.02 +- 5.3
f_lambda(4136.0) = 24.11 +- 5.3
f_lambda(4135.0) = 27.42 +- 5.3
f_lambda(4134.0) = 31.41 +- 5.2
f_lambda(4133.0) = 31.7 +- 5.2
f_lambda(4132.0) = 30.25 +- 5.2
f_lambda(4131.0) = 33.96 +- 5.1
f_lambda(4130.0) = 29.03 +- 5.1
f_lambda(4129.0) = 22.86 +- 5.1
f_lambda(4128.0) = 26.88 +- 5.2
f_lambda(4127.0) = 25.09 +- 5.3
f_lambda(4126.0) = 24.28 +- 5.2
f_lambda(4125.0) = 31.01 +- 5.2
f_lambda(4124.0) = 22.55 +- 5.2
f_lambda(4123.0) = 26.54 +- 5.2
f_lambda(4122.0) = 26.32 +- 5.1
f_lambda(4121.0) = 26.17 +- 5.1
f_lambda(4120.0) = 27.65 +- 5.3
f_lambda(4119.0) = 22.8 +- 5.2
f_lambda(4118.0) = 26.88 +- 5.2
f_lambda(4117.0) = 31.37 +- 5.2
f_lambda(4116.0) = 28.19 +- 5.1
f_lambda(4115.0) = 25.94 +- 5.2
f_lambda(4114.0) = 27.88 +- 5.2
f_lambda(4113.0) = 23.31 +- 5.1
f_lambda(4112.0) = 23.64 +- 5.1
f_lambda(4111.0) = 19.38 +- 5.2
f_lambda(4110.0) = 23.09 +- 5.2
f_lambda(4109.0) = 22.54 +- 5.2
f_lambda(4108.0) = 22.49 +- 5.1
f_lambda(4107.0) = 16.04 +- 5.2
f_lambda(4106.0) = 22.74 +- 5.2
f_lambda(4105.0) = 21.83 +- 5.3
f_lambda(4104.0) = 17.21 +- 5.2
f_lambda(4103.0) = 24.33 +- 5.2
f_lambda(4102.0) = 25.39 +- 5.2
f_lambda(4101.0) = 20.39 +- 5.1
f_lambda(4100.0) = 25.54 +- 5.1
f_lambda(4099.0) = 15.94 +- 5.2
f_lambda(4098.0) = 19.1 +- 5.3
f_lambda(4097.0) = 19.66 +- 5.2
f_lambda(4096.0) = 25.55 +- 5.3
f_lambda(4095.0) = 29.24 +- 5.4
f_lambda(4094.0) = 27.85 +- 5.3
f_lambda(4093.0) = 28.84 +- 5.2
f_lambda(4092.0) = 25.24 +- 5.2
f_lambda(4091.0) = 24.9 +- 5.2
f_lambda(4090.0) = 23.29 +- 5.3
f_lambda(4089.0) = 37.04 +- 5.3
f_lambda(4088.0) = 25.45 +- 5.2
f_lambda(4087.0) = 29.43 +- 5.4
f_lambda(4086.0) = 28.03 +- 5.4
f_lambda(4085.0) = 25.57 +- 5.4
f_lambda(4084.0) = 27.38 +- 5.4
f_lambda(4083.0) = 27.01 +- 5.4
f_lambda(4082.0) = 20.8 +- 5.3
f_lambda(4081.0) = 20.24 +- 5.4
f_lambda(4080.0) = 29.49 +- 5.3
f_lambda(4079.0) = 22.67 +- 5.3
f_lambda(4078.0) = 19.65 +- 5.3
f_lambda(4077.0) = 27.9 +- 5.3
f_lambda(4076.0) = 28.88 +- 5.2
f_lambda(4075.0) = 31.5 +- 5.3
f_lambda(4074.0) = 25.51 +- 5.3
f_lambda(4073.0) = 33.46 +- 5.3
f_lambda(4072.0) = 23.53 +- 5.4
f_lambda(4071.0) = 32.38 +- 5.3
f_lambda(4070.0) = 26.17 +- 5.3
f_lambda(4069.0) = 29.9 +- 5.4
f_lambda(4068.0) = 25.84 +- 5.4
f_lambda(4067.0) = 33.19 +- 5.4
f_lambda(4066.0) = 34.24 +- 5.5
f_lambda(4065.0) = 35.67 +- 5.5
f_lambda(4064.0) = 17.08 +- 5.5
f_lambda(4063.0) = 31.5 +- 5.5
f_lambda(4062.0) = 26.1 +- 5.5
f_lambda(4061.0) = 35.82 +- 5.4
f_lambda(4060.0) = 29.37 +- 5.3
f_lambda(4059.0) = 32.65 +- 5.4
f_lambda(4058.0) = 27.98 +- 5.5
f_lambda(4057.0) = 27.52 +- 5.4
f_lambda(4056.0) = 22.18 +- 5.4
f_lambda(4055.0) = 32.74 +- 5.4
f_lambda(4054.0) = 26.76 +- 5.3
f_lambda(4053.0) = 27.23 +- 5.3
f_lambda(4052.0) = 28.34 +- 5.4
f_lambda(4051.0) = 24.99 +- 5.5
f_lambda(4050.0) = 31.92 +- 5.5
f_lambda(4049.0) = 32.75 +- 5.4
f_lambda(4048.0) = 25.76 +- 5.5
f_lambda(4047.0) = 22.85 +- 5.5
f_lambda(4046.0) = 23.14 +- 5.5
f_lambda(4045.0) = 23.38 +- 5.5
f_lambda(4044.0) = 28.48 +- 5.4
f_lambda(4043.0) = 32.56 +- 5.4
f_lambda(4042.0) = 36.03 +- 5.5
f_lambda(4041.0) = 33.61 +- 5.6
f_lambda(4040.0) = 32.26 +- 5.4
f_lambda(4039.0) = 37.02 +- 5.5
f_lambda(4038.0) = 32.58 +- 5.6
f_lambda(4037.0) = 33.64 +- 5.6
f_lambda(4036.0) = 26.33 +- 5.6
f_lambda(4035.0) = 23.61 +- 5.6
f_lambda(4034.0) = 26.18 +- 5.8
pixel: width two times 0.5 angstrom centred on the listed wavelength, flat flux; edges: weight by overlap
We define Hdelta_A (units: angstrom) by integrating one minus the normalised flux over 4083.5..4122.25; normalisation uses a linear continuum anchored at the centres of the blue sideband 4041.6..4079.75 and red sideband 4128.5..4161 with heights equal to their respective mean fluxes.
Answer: 4.8 angstrom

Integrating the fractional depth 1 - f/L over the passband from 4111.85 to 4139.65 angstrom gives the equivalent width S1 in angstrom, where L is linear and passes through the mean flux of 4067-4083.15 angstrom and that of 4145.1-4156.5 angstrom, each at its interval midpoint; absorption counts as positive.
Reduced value -1.5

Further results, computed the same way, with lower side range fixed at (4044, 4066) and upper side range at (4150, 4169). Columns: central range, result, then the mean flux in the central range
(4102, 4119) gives 2.8 angstrom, 23.6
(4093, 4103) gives 1.7 angstrom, 23.5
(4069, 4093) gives 1.1 angstrom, 26.9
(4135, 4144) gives 0.6 angstrom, 26.5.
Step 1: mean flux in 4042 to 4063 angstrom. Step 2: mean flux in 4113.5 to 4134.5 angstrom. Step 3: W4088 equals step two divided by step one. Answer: 0.97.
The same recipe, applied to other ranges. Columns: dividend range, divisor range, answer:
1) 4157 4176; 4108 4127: 1.18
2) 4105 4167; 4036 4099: 0.96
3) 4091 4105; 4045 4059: 0.86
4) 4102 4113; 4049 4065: 0.76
